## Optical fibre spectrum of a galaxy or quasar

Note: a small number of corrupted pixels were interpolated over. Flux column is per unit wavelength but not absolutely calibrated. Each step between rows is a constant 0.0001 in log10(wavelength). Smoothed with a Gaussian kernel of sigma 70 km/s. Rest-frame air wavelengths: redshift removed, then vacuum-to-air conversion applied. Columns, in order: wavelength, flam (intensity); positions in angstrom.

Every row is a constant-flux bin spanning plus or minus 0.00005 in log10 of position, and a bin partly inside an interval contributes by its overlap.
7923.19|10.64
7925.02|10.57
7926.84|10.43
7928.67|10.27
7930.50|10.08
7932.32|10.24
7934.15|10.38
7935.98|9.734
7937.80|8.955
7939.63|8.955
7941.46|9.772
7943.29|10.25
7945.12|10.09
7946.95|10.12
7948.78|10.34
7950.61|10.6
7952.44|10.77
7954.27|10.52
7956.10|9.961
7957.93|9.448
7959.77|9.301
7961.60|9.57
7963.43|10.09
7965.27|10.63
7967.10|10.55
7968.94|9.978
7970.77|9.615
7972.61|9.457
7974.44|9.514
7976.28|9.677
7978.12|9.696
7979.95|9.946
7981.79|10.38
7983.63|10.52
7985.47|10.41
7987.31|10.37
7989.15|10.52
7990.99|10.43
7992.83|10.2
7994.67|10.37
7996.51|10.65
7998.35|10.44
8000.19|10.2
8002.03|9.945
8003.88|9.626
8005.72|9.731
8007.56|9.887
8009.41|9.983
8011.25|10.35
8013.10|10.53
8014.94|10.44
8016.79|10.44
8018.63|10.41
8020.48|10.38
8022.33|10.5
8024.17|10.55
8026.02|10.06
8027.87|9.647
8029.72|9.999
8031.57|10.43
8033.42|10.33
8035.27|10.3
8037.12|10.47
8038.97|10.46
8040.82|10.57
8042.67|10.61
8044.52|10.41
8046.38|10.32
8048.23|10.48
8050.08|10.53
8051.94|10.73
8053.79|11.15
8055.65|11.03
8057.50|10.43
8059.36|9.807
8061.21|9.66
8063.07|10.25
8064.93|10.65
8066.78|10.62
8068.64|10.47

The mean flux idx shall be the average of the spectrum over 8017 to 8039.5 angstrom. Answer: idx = 10.3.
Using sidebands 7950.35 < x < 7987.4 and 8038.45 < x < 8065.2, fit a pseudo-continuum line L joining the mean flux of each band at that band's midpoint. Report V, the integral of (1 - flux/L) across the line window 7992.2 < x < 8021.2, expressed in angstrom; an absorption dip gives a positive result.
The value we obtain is 0.02 angstrom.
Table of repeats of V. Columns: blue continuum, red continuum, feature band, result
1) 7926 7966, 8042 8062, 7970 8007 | 0.4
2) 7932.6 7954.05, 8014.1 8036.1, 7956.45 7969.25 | 0.2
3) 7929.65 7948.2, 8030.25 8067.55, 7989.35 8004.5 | -0.1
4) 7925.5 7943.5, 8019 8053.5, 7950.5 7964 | 0.0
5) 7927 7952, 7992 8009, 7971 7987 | 0.2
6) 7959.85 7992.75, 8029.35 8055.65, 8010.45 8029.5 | 0.1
